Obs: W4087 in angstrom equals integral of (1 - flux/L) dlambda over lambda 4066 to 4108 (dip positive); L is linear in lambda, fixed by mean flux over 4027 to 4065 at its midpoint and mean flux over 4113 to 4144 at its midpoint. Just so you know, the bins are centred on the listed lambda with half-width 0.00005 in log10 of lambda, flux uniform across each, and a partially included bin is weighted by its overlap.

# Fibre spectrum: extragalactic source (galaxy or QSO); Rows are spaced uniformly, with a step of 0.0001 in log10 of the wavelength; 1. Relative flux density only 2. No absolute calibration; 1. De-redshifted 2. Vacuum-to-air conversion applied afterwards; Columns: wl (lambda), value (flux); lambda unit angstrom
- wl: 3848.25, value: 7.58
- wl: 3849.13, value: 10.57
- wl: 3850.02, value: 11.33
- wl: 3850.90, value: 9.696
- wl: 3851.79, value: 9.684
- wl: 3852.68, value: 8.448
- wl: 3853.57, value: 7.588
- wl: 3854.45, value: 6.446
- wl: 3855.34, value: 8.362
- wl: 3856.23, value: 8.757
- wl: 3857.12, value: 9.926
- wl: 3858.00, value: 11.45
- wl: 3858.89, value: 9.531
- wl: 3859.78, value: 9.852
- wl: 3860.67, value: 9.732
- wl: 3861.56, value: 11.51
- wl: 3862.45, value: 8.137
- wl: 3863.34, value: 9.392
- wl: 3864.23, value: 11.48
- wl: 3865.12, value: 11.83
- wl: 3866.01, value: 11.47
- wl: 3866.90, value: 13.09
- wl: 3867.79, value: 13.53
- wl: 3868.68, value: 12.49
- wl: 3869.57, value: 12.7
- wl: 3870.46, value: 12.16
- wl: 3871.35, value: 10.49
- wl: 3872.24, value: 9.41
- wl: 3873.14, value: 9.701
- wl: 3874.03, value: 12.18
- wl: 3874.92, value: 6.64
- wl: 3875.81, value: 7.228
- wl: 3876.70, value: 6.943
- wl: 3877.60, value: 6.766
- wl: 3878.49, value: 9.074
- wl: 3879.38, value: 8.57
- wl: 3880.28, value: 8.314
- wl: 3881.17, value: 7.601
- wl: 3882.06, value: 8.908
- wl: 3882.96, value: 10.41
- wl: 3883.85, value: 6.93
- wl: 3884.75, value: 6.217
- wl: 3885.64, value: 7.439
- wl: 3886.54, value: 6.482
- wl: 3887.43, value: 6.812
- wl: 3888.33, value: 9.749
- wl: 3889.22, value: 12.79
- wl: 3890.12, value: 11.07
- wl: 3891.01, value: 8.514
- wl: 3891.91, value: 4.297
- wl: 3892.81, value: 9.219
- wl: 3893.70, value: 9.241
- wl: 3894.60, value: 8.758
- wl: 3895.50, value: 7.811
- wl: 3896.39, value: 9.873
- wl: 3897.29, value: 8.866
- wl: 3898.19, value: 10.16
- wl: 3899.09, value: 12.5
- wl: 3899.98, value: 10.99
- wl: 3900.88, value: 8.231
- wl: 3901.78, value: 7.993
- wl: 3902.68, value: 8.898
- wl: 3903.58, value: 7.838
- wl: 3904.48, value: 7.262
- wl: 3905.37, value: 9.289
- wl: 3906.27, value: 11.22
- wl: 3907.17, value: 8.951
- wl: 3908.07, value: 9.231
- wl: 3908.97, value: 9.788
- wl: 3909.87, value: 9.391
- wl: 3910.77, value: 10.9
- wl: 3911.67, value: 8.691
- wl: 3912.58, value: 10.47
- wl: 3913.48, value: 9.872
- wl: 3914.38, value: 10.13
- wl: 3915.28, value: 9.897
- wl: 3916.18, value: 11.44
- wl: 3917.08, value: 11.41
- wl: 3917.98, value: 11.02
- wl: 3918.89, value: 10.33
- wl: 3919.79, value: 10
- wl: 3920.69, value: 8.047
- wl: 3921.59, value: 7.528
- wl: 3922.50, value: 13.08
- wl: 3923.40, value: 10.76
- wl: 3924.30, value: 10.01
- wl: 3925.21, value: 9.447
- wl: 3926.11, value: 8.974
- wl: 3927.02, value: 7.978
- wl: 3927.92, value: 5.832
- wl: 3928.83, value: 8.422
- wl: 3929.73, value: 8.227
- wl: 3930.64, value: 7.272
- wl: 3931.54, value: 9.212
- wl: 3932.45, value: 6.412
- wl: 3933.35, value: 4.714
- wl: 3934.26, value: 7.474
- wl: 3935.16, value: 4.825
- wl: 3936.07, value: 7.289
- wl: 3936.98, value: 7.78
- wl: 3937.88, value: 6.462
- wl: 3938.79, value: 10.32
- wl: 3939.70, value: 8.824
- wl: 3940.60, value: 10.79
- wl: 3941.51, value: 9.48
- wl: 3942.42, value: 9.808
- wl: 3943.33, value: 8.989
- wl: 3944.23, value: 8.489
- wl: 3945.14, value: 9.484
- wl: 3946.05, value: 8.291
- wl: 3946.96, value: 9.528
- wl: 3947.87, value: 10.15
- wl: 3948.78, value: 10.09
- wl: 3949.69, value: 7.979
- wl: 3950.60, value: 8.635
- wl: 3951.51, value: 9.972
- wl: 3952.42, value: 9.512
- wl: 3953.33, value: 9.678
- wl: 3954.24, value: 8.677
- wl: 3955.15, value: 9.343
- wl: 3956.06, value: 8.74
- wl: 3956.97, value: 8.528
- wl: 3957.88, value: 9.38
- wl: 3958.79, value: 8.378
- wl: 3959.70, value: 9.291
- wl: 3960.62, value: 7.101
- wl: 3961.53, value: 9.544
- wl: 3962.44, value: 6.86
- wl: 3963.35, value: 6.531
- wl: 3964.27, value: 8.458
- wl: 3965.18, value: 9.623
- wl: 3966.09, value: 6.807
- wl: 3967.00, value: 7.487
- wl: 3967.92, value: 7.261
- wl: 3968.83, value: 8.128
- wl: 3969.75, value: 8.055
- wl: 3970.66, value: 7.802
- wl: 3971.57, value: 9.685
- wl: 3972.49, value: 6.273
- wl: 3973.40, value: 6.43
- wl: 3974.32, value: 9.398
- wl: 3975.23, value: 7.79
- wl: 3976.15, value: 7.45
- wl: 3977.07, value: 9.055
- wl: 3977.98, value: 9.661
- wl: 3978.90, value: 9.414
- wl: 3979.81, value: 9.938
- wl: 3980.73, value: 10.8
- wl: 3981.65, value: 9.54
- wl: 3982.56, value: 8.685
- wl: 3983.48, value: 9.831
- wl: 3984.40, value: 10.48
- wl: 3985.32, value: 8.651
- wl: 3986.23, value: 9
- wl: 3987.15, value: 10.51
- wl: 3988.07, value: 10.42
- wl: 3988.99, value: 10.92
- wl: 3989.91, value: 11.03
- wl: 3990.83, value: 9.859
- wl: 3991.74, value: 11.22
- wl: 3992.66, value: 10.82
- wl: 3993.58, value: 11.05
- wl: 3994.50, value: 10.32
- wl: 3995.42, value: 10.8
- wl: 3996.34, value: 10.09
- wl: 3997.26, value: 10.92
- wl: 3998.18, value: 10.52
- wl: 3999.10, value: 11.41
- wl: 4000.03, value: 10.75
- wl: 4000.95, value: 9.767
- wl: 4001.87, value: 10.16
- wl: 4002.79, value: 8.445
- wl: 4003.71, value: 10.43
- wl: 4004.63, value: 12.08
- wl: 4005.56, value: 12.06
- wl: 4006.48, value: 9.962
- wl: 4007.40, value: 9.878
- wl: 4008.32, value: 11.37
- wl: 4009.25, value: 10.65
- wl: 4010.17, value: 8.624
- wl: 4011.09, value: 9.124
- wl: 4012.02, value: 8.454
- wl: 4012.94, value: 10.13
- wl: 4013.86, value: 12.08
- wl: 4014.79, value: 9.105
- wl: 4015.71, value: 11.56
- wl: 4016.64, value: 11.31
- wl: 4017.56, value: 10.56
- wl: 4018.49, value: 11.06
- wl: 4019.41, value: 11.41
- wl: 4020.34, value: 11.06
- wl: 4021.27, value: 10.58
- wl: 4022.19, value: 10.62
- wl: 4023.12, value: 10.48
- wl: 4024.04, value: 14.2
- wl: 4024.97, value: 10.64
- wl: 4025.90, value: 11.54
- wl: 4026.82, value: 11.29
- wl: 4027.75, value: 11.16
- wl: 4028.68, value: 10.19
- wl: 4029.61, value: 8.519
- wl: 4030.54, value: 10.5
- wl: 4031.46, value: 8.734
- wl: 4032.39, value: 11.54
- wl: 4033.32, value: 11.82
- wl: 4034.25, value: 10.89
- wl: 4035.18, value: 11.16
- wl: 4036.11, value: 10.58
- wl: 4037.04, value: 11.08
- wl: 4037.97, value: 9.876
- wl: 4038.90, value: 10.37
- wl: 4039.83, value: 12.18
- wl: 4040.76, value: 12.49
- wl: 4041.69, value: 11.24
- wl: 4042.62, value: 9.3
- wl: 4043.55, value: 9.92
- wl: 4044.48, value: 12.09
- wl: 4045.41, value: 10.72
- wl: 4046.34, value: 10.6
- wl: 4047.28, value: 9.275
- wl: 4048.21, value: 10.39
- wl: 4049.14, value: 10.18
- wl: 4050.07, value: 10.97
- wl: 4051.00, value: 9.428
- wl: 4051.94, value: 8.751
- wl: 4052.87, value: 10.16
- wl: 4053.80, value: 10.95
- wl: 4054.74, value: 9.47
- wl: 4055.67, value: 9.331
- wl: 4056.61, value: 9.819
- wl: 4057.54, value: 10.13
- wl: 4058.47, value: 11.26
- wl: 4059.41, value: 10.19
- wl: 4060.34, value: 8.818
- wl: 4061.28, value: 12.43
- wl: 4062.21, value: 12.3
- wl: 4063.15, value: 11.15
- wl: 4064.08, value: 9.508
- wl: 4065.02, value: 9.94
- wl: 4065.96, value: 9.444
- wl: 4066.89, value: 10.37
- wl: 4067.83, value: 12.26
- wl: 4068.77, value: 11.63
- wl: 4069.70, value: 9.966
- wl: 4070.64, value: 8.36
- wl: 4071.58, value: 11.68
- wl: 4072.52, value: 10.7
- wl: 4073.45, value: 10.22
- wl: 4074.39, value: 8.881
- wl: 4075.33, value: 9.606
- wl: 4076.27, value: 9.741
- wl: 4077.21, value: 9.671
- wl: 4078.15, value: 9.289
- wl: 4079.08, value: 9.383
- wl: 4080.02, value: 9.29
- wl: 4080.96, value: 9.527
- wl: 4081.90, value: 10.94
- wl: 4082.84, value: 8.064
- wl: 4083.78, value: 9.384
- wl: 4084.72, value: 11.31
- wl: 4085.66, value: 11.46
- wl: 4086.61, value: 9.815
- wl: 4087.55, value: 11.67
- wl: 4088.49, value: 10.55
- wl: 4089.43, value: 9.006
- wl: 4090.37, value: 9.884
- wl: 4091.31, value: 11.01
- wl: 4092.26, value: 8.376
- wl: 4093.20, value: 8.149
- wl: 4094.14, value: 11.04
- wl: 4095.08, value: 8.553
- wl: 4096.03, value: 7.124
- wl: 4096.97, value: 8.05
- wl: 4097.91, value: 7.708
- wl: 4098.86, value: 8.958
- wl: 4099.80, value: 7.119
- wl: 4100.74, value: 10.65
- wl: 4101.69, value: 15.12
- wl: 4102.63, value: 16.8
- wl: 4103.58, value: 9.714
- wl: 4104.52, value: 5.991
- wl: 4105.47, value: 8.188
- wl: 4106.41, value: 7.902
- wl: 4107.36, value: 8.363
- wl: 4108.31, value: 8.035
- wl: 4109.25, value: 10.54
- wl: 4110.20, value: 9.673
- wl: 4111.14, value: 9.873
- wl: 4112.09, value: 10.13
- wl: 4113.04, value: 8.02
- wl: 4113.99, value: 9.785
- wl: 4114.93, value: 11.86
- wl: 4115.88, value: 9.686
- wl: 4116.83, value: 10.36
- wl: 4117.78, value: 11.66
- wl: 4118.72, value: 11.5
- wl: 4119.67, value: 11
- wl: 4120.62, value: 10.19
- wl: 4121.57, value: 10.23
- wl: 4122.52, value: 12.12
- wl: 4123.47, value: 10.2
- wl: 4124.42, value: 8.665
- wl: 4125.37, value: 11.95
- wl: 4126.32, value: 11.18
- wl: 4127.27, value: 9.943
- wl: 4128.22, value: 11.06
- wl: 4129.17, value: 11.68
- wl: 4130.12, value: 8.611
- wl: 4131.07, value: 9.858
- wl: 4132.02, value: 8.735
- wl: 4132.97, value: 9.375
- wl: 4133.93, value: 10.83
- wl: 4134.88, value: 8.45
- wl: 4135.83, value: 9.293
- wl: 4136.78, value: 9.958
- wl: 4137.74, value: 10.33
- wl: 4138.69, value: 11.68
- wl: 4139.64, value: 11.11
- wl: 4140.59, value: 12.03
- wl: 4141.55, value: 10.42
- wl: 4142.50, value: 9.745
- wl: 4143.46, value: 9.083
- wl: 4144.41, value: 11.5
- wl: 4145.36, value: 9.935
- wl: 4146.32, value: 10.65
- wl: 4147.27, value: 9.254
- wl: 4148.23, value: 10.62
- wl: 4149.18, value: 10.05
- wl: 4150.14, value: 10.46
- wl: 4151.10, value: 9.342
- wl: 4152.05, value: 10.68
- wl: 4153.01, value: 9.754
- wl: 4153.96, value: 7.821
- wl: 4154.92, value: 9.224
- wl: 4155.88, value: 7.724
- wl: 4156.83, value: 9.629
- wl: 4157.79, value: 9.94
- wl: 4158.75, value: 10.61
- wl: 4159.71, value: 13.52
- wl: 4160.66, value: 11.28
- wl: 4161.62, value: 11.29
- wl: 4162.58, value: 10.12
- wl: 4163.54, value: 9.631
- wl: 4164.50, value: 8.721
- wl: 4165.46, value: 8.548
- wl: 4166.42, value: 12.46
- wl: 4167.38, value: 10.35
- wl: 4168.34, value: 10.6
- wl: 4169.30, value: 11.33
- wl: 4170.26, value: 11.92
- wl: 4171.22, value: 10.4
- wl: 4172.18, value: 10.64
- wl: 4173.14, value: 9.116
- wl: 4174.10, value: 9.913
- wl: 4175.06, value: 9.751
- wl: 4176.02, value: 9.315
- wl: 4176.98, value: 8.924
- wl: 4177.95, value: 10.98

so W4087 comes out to 2.5 angstrom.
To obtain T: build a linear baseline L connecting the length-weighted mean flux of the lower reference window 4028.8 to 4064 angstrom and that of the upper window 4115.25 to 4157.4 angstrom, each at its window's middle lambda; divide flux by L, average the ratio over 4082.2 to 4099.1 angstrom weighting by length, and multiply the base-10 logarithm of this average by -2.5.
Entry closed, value 0.10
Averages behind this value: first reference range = 10.5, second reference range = 10.2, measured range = 9.47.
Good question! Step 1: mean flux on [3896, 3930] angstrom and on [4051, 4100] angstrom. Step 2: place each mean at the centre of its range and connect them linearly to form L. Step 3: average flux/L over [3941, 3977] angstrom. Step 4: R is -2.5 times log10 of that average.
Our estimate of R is 0.13 mag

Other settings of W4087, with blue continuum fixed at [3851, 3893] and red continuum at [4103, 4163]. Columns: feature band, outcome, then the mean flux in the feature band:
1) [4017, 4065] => -4.1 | 10.6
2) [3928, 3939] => 2.6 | 7.25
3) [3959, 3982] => 3.1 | 8.33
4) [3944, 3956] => 0.4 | 9.21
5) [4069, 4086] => 0.0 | 9.88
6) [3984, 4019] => -2.6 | 10.4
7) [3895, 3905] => 0.3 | 9.13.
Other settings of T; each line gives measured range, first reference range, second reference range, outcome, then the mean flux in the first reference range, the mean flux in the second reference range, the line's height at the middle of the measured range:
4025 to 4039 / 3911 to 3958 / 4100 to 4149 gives -0.105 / 9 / 10.2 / 9.64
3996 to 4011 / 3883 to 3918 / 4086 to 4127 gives -0.092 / 9.22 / 9.92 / 9.57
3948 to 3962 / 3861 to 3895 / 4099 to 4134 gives 0.074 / 9.41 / 10.2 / 9.65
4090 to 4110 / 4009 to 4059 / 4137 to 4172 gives 0.113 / 10.5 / 10.3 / 10.4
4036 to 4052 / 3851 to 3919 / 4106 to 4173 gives -0.069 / 9.47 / 10.2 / 9.91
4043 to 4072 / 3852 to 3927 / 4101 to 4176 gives -0.041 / 9.48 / 10.2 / 9.98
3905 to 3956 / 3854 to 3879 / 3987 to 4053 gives 0.130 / 10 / 10.6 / 10.3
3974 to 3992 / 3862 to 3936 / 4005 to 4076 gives 0.036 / 9.22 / 10.5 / 9.99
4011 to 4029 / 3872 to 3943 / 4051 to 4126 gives -0.137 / 8.87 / 10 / 9.57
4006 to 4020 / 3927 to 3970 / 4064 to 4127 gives -0.147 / 8.34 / 9.96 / 9.05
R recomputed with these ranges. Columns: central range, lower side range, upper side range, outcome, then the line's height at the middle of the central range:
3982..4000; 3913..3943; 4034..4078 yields -0.078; 9.63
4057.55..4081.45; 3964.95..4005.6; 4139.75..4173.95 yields -0.036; 9.89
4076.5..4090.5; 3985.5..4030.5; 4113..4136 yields 0.048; 10.4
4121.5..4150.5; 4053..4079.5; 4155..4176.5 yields -0.002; 10.3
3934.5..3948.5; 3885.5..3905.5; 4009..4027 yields 0.105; 9.58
